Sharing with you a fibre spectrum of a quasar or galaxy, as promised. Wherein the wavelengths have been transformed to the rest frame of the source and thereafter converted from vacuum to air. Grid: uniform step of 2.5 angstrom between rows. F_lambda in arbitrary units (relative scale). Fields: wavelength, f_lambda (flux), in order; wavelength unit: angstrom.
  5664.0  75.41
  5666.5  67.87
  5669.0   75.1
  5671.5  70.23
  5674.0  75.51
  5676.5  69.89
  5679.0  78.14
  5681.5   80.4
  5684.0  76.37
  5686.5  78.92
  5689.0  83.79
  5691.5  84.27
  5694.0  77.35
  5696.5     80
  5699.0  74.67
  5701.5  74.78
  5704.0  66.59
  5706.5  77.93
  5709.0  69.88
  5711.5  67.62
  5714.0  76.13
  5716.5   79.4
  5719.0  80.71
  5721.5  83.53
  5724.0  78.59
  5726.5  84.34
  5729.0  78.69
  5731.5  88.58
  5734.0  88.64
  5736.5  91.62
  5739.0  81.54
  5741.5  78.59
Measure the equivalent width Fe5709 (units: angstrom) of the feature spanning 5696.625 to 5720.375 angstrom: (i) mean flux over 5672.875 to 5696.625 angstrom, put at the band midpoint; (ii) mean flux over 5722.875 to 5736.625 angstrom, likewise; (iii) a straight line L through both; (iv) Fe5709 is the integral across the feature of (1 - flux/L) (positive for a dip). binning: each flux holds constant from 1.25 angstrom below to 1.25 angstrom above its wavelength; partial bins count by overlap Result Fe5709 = 2.1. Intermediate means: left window 78.4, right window 84.6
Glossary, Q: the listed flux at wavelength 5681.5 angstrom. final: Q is 80.4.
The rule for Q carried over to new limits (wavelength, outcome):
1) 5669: 75.1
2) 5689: 83.79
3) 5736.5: 91.62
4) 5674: 75.51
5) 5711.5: 67.62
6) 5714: 76.13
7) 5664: 75.41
